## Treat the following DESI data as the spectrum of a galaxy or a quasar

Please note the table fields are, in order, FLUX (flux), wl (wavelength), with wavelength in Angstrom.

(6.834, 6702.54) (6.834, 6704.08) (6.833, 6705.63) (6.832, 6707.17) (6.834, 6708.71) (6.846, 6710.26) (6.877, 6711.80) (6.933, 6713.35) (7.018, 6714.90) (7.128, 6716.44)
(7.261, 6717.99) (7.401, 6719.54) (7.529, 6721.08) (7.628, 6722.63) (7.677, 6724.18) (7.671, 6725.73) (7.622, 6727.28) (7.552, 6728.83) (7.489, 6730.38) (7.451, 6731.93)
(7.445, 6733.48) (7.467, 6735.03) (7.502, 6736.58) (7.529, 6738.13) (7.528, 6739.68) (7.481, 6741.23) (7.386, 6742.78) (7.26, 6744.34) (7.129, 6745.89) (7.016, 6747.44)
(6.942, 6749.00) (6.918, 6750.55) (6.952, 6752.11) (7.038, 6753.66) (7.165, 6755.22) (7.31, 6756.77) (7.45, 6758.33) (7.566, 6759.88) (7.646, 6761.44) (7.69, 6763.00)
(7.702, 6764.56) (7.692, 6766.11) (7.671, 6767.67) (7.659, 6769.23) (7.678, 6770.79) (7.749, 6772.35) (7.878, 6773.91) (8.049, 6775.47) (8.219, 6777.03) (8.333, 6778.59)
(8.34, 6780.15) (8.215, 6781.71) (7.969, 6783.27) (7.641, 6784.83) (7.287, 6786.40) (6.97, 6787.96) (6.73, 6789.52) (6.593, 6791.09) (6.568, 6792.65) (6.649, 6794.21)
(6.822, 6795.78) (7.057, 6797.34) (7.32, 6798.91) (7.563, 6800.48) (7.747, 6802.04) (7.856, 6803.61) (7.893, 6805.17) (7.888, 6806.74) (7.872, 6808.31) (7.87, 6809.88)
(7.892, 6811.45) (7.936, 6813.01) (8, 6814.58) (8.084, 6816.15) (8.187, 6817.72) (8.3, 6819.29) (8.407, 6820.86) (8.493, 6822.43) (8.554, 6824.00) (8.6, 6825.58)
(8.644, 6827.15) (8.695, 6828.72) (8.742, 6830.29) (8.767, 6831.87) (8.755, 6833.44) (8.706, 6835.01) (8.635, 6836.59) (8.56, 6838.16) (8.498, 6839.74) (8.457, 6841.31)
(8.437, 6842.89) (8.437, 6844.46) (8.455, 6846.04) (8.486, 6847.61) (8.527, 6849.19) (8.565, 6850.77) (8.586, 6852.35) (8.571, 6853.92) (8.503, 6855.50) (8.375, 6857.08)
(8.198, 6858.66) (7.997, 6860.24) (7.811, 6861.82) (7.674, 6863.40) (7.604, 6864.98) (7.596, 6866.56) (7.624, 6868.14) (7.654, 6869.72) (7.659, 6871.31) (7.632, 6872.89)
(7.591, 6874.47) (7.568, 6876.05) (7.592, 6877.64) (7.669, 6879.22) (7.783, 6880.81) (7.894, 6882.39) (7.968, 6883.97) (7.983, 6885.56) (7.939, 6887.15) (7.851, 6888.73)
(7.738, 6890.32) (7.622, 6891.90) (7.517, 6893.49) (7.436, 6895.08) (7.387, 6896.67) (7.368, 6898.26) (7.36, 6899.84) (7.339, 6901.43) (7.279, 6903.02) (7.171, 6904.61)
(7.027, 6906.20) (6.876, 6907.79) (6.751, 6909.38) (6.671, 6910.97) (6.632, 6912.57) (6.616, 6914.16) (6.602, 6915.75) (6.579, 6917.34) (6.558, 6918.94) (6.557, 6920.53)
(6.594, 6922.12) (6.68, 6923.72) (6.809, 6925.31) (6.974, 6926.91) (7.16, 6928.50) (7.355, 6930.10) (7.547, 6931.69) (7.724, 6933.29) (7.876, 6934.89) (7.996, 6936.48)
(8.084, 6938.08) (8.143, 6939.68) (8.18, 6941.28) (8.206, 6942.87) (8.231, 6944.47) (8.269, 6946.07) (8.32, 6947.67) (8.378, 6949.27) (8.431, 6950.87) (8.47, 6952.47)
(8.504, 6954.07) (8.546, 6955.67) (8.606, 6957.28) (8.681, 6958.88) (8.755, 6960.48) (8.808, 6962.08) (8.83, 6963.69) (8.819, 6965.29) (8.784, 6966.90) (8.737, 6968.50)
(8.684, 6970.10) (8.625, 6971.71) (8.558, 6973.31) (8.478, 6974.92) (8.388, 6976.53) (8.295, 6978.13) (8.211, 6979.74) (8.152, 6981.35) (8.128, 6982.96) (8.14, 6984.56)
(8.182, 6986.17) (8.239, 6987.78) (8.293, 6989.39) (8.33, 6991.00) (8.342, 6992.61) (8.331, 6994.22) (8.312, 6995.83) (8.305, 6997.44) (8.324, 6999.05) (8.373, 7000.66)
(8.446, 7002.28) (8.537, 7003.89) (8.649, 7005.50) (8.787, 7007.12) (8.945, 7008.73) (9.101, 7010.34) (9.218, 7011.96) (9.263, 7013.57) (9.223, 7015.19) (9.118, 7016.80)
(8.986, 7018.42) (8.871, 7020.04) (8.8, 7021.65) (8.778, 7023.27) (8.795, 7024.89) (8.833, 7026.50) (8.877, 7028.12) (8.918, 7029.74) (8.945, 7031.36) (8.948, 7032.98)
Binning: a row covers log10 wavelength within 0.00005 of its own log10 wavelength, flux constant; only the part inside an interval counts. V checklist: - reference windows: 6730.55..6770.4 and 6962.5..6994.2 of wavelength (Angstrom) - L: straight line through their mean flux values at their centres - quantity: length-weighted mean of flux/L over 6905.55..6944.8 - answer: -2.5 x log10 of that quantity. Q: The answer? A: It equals 0.14 mag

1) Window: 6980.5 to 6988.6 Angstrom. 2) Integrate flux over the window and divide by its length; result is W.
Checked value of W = 8.17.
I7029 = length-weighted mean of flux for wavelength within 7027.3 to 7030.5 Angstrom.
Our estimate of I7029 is 8.89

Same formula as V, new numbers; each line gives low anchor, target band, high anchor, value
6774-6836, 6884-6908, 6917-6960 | 0.047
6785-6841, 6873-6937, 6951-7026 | 0.137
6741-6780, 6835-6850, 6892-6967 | -0.126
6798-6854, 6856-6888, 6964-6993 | 0.073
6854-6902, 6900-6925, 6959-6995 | 0.174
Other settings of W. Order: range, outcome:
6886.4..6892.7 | 7.79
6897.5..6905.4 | 7.31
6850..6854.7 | 8.58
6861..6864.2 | 7.75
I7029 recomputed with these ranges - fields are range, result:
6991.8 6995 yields 8.34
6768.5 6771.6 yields 7.66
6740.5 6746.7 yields 7.31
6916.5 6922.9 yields 6.57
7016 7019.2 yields 9.04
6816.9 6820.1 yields 8.24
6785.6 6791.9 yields 6.89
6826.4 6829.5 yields 8.68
